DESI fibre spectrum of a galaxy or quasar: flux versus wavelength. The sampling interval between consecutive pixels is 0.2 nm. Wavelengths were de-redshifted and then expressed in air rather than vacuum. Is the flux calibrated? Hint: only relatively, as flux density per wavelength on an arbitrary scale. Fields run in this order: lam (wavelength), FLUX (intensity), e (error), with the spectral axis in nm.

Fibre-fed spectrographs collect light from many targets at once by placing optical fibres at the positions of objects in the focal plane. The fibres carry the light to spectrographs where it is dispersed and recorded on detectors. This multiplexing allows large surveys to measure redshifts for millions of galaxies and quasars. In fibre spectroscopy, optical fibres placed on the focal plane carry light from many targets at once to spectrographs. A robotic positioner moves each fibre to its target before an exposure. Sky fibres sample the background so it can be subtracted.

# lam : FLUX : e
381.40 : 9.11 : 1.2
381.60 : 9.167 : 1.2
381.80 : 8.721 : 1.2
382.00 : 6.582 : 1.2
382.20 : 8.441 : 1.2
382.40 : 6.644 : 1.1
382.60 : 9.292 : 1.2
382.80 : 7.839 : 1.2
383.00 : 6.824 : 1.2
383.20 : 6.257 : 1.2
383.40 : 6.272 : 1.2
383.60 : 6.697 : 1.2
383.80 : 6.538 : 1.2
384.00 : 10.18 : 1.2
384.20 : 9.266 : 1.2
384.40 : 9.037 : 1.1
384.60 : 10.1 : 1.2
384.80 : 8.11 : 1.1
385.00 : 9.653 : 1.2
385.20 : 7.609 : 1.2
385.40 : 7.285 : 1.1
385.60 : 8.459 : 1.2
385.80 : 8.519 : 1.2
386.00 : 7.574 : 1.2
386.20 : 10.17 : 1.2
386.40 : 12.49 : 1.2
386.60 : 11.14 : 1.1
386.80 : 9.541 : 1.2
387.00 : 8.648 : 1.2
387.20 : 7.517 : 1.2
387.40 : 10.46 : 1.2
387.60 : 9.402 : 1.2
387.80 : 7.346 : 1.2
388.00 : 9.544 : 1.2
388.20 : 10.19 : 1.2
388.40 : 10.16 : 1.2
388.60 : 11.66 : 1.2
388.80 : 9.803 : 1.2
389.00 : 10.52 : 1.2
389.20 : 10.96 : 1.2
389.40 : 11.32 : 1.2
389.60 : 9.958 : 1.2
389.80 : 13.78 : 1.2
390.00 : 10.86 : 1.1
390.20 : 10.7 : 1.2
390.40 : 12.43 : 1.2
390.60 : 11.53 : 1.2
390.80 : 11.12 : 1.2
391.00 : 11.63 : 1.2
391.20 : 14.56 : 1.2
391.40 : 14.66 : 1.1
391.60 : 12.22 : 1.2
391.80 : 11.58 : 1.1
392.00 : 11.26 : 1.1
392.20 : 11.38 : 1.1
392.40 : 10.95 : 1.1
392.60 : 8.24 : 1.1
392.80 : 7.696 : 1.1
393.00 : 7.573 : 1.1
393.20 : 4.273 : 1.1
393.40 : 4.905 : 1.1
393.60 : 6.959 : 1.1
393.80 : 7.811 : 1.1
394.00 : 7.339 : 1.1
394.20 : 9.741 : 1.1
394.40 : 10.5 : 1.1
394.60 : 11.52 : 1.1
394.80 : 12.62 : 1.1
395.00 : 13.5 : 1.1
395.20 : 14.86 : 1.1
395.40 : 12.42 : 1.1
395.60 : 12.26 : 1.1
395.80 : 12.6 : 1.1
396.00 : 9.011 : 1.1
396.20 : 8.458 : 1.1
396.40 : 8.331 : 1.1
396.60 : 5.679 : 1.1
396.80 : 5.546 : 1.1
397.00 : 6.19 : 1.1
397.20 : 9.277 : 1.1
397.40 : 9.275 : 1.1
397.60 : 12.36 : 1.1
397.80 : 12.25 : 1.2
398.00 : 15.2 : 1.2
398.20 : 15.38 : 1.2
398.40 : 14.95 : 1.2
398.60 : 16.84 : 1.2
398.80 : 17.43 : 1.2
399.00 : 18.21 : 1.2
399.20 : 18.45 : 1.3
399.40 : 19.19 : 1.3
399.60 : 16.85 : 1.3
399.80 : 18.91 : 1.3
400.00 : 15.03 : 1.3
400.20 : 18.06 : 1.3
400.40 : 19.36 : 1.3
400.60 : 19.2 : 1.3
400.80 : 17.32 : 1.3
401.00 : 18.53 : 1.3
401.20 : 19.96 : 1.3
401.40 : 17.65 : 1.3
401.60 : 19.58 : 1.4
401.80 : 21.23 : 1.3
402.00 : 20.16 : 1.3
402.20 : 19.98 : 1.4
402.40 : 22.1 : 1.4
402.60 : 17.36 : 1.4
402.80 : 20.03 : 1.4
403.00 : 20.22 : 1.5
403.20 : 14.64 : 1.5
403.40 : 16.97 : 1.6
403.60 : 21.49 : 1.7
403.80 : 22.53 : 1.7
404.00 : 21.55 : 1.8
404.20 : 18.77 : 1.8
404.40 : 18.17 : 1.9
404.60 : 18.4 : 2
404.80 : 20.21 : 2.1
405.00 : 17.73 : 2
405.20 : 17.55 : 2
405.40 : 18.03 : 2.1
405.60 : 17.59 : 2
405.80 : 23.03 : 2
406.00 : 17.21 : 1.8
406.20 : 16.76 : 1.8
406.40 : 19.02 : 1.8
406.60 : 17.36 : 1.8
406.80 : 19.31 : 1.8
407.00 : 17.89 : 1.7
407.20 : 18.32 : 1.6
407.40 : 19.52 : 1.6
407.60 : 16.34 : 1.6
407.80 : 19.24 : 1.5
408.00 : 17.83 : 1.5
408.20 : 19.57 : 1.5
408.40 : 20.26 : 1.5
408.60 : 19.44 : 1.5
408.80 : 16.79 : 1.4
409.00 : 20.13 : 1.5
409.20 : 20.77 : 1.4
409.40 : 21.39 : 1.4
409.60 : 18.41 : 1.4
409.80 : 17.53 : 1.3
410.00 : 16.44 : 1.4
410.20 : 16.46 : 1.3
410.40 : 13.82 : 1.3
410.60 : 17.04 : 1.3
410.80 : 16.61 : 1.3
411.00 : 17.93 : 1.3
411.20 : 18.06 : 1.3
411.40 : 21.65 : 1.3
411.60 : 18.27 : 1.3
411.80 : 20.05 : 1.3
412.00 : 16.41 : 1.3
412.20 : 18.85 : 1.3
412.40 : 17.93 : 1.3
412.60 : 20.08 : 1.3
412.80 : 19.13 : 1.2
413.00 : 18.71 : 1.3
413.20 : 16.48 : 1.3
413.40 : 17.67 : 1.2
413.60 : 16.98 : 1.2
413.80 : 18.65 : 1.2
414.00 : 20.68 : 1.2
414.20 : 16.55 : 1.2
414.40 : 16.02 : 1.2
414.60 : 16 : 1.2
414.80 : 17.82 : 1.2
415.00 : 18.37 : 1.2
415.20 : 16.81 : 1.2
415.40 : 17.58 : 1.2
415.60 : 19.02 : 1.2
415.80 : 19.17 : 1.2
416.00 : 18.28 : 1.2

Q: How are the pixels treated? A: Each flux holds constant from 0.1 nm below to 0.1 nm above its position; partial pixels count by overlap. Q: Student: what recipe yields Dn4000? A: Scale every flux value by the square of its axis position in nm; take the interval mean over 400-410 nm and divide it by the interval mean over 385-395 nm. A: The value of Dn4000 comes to 2.04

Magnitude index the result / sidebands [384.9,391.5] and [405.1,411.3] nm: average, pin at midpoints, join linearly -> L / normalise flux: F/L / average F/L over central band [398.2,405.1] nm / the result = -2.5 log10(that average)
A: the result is -0.193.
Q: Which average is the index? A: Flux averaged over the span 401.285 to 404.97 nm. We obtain 19.5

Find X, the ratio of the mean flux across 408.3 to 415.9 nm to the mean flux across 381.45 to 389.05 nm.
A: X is 2.07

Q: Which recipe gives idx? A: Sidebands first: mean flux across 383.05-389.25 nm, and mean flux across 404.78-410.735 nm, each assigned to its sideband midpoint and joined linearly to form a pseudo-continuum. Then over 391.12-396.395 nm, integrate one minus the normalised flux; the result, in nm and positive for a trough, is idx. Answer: 0.85 nm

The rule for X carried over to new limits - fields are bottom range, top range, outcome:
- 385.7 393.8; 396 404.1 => 1.60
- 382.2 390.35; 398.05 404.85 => 2.02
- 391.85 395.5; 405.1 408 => 1.90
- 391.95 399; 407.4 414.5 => 1.73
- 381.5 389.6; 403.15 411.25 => 2.07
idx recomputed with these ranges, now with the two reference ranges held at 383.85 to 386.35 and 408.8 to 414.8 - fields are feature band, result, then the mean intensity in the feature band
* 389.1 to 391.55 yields -0.30 nm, 12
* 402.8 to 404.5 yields -0.45 nm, 19.3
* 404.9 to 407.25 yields -0.33 nm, 18.3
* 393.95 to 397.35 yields 0.66 nm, 10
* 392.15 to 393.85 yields 0.57 nm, 7.65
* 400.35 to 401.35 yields -0.31 nm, 18.8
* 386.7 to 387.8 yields 0.07 nm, 8.95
